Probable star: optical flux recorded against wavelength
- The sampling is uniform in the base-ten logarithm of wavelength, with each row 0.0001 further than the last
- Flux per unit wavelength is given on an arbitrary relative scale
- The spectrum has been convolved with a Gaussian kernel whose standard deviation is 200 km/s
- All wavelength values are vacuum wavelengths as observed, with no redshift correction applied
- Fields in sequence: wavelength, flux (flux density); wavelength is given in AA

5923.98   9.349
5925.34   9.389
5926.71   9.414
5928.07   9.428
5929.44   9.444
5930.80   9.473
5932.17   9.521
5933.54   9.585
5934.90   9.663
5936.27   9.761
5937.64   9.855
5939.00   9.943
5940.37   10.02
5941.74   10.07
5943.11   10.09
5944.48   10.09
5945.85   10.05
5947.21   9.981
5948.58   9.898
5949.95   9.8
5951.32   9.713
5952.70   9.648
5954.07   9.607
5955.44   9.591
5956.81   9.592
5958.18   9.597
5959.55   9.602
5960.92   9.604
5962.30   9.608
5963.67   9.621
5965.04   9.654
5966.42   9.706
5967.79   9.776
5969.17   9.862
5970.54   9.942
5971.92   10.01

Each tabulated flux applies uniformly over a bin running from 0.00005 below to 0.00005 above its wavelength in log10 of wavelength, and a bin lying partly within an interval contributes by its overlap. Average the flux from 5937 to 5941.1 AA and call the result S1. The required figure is 9.95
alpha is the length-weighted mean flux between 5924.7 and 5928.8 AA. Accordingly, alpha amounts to 9.4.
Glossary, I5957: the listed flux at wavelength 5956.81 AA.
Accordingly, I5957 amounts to 9.592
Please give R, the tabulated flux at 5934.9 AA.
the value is 9.663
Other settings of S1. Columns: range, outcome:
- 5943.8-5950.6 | 9.98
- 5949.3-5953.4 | 9.7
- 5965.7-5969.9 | 9.77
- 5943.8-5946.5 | 10.1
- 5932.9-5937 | 9.67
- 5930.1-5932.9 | 9.49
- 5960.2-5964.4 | 9.61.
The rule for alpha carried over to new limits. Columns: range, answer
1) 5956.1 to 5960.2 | 9.61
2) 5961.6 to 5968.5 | 9.66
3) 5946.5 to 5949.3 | 9.97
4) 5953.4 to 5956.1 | 9.6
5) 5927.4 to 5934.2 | 9.48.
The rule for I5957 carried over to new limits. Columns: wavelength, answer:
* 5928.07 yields 9.428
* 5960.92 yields 9.604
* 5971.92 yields 10.01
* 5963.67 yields 9.621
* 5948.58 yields 9.898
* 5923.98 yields 9.349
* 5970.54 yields 9.942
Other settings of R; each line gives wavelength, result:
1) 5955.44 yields 9.591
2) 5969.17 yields 9.862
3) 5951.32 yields 9.713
